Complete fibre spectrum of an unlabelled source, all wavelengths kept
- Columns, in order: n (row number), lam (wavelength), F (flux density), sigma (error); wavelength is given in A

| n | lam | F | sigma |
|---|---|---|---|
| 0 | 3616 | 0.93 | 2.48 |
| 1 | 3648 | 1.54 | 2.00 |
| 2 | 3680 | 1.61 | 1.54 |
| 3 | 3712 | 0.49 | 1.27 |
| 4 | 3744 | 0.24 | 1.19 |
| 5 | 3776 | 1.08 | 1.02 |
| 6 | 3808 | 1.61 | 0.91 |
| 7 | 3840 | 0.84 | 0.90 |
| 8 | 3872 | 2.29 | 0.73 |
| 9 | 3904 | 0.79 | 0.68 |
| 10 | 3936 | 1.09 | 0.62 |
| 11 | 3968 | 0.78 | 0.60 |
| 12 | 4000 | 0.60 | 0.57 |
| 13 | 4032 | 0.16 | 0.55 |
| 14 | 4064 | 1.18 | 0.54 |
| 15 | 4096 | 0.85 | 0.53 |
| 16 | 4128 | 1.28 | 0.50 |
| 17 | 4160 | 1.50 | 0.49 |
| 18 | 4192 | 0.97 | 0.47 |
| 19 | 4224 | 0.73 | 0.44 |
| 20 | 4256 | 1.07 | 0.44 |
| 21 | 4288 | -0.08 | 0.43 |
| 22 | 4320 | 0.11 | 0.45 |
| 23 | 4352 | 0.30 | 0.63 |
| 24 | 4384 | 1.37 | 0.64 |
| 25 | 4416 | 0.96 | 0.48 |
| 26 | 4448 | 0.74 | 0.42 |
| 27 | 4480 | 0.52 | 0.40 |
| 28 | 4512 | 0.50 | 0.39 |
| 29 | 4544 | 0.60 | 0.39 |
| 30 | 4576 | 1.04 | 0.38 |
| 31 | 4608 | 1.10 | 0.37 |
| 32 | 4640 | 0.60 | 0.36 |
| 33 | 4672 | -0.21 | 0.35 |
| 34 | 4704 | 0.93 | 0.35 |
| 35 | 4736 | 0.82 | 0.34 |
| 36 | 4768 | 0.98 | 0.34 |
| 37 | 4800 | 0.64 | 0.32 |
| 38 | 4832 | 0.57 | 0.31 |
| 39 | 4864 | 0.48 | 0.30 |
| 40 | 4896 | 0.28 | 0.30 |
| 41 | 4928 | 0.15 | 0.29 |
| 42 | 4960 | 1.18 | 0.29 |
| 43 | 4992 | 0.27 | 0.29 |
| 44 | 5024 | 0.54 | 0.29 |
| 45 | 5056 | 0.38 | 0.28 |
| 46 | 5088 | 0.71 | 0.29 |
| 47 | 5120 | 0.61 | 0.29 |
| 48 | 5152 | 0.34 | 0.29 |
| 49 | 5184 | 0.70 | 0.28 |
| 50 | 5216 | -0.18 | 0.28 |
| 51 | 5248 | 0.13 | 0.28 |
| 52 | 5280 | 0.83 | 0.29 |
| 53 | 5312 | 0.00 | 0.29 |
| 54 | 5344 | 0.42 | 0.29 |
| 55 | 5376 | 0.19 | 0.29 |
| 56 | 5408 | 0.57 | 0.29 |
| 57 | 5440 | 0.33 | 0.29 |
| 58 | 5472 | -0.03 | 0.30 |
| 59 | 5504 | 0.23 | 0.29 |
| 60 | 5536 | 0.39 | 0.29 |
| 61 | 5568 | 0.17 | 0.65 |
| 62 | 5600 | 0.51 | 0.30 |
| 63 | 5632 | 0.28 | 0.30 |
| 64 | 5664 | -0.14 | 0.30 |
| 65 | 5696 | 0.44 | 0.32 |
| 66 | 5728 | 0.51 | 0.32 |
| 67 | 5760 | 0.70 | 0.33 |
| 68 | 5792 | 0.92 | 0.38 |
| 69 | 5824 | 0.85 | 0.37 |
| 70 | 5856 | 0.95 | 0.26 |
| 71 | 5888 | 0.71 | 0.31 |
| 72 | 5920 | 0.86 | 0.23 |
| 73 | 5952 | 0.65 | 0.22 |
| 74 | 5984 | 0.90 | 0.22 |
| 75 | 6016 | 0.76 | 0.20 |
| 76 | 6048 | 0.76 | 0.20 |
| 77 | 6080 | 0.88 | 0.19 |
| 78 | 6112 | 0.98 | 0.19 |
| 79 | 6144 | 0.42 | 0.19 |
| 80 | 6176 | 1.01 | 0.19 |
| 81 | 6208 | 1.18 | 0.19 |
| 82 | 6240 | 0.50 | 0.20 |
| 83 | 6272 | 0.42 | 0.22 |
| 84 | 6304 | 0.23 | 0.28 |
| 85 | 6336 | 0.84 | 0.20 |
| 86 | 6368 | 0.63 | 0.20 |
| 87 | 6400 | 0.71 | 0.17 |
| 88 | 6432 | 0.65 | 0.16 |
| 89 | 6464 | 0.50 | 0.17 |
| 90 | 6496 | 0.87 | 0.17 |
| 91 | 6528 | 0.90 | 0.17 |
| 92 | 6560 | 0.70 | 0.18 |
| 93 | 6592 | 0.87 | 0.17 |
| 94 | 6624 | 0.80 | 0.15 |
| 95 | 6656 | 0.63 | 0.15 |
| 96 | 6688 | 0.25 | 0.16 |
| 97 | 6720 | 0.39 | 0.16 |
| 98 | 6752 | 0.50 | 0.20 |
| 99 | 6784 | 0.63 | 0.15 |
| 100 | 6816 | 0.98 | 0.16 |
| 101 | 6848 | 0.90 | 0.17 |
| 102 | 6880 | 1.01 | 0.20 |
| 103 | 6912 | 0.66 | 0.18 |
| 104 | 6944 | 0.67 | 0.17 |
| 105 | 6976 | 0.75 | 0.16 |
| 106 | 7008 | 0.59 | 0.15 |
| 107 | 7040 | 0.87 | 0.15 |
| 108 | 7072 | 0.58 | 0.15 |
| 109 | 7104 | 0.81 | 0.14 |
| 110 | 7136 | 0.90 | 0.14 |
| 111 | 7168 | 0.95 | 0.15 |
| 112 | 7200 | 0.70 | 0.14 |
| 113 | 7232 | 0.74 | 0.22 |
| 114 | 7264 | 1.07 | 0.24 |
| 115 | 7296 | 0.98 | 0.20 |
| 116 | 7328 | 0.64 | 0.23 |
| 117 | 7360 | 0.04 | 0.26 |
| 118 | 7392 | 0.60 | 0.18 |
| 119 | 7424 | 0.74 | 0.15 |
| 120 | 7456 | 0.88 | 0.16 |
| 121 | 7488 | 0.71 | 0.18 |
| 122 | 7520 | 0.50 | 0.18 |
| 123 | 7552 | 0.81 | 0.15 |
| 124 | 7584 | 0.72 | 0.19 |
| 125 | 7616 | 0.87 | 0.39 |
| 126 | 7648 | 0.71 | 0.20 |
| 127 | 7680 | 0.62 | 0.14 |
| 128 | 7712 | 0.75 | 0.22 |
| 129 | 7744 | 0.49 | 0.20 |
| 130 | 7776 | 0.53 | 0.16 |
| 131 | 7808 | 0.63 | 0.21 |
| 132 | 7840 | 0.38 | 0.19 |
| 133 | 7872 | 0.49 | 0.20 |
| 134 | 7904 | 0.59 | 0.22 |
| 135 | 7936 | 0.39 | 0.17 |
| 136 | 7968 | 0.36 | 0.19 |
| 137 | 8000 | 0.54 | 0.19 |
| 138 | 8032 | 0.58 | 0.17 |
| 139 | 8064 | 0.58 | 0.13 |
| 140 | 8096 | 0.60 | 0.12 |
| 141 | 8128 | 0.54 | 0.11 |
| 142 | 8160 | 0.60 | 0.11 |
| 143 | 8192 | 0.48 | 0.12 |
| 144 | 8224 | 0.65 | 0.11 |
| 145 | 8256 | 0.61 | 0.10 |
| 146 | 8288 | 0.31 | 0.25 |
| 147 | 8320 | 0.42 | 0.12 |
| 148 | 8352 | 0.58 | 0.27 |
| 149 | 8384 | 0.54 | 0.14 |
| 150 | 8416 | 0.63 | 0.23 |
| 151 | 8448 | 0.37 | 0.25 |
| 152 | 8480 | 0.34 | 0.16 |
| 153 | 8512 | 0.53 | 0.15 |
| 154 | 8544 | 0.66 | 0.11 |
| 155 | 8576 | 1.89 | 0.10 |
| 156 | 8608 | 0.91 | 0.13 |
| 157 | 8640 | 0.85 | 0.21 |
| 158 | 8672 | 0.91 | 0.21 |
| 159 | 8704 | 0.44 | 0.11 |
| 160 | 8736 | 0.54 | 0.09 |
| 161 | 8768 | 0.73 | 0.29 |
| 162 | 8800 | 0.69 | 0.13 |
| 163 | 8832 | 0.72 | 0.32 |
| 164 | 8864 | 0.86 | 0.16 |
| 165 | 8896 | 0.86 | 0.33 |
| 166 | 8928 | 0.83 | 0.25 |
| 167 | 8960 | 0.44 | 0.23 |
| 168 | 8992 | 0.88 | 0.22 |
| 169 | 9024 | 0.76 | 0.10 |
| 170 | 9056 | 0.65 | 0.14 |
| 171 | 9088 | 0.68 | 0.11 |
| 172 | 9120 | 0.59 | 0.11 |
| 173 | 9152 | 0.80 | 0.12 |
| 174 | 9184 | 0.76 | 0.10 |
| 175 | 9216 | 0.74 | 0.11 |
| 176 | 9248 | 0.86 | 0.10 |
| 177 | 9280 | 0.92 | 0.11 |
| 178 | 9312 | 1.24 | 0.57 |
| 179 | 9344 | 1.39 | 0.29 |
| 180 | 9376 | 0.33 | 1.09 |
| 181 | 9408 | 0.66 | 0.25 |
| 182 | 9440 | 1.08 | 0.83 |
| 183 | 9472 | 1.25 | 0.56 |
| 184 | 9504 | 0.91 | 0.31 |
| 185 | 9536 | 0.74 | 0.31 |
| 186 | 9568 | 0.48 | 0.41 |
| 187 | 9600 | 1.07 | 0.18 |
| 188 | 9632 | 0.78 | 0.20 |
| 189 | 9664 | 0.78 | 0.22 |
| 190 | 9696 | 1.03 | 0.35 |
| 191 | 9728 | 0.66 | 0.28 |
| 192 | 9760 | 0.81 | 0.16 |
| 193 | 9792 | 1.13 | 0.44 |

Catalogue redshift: 1.303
